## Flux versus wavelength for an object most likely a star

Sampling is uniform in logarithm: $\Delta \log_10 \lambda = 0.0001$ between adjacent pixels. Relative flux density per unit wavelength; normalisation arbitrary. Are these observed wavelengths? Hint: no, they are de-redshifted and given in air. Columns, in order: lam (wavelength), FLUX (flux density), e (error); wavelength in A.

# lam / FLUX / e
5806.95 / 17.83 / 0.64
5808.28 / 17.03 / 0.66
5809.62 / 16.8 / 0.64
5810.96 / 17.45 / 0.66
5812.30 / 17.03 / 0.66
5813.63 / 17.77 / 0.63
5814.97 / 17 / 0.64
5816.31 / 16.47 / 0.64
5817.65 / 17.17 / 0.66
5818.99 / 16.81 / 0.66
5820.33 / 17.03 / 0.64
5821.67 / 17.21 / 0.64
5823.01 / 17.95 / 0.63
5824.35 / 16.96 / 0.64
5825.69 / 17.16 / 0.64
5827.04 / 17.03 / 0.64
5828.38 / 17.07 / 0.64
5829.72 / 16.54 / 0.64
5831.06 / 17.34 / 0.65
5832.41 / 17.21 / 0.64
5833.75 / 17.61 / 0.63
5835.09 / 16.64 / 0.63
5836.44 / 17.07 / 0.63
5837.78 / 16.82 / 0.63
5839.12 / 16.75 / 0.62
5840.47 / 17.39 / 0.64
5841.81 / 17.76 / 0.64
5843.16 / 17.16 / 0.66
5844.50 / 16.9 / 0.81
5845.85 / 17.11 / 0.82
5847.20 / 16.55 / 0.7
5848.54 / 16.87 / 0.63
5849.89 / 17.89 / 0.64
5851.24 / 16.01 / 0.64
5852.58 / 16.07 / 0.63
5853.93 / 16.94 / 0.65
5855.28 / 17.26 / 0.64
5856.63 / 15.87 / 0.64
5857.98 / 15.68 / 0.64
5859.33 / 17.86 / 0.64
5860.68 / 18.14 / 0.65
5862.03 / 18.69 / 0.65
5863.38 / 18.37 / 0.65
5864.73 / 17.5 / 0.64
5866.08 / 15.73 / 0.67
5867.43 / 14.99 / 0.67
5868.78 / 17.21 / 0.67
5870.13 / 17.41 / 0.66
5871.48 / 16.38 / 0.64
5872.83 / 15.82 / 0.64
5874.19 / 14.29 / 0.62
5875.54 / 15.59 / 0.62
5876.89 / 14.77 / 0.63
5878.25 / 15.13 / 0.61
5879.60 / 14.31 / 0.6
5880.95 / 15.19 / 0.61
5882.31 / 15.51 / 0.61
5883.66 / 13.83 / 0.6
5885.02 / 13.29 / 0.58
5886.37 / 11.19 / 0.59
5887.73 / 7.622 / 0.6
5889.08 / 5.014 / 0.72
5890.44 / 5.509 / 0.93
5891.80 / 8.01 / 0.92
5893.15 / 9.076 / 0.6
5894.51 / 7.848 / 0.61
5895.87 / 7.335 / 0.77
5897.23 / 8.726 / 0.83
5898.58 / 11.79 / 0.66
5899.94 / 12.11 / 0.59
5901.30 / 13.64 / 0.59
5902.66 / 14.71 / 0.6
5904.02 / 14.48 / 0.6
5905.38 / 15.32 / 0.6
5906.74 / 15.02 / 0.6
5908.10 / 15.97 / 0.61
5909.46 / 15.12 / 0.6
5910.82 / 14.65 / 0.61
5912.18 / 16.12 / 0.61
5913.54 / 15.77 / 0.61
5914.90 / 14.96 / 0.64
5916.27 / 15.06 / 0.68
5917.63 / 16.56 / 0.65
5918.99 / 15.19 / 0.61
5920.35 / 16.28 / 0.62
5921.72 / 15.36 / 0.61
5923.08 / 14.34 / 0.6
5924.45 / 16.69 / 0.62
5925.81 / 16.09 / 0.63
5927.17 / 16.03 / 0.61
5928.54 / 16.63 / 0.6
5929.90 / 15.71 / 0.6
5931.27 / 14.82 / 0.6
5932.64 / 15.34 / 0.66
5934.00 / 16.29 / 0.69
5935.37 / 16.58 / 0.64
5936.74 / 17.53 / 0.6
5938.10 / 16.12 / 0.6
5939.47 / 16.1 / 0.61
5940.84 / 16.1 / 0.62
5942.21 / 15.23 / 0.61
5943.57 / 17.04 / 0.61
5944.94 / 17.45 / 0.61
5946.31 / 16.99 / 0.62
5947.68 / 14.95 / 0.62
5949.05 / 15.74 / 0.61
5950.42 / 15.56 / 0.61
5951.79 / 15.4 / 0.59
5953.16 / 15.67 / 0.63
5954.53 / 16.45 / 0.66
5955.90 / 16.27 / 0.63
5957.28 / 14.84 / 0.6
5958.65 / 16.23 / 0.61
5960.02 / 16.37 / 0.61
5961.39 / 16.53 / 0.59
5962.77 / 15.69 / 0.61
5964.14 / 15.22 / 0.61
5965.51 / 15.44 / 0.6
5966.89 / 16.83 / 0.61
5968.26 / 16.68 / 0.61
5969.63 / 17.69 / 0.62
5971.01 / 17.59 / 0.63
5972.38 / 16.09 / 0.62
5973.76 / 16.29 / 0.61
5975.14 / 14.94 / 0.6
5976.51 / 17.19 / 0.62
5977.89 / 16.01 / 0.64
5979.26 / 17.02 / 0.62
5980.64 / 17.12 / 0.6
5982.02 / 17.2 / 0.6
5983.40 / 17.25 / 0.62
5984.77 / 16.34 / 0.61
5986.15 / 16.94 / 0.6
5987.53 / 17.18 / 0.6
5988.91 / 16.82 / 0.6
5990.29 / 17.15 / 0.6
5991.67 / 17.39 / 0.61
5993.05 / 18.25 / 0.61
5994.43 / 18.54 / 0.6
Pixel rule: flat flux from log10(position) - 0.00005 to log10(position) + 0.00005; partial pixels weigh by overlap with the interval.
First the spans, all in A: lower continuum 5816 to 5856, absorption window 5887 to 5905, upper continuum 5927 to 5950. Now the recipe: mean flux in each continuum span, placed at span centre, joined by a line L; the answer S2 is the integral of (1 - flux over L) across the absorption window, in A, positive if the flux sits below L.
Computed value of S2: 7.3 A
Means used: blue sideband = 17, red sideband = 16.1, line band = 9.78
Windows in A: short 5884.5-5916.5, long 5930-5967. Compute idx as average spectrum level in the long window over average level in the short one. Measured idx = 1.3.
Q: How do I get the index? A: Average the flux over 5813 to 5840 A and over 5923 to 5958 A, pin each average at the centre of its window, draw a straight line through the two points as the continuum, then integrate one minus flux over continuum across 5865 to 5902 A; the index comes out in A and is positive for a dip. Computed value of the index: 9.0 A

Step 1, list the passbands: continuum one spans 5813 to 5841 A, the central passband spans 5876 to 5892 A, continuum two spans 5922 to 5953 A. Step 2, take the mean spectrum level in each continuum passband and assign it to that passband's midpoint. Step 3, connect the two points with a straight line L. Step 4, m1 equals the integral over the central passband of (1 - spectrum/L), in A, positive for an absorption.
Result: 4.62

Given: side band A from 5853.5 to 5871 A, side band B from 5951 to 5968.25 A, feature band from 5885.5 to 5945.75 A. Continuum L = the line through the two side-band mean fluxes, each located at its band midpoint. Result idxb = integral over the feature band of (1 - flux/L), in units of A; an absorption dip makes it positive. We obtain 9.06 A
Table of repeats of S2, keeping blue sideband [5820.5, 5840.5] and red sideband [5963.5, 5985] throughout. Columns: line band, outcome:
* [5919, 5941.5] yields 1.0 A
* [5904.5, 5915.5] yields 1.0 A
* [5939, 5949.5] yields 0.3 A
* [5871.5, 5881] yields 1.0 A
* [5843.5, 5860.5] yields 0.2 A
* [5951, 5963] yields 0.5 A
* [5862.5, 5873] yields 0.1 A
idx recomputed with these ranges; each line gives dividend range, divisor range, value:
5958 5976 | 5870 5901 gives 1.37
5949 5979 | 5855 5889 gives 1.06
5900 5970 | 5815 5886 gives 0.95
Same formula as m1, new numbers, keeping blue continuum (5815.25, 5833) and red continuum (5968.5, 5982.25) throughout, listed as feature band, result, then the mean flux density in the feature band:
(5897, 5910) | 2.33 A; 13.8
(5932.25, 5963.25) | 1.19 A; 16.1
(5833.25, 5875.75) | 0.39 A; 16.8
